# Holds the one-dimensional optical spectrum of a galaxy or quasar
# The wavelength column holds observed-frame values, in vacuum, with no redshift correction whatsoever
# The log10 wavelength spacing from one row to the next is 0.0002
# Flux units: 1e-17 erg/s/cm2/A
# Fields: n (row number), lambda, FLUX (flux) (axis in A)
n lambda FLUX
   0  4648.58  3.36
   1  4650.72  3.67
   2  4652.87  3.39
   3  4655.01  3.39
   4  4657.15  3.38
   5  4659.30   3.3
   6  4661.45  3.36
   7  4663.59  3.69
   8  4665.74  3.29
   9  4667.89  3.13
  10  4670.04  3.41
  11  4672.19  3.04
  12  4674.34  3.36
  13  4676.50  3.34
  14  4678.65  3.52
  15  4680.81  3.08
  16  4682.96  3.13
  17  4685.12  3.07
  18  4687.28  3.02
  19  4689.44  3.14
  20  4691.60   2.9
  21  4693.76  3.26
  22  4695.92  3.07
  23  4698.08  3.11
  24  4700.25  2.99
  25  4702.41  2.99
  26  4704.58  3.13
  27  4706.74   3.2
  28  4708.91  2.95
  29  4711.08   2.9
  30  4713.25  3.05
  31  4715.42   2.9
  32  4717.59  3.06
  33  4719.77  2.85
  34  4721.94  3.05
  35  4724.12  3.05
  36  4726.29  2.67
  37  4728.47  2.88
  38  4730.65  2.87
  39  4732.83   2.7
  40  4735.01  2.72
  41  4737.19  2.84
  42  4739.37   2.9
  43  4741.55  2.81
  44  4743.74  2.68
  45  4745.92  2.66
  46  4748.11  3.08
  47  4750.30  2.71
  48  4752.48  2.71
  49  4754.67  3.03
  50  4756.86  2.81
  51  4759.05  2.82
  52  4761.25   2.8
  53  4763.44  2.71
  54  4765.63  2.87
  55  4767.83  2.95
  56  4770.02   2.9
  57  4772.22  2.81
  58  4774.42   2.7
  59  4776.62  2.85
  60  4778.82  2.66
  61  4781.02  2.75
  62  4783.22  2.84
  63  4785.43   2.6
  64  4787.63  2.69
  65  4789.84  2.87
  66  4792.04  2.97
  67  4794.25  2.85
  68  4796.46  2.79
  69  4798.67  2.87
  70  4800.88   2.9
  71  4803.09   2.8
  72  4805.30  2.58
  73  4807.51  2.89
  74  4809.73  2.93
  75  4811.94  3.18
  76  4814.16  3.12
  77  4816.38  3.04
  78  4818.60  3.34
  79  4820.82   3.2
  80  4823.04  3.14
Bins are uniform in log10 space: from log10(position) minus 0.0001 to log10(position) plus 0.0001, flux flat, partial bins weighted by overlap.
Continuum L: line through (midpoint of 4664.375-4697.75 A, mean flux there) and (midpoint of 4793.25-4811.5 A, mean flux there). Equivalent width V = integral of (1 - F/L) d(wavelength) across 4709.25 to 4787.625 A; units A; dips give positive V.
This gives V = 4.2 A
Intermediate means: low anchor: 3.19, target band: 2.83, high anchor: 2.84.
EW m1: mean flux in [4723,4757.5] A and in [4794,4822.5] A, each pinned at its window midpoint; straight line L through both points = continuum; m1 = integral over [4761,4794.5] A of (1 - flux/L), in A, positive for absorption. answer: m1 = 1.2 A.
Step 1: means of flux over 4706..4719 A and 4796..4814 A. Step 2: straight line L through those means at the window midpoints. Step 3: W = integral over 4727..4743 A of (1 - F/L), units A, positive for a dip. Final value 0.9 A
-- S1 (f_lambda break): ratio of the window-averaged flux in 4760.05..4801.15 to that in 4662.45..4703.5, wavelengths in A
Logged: 0.9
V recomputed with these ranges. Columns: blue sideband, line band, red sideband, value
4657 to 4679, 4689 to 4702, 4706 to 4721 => 0.2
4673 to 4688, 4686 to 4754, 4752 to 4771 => 2.4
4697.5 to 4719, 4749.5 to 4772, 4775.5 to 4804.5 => 0.4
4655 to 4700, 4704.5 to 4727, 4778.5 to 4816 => 0.9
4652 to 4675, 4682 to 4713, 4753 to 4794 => 1.1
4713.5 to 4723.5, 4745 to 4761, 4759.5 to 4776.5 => 0.2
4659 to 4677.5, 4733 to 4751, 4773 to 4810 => 1.3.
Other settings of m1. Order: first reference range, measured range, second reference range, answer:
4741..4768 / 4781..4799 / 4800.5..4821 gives 0.76 A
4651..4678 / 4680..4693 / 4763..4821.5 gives 0.83 A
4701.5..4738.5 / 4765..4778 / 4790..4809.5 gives 0.13 A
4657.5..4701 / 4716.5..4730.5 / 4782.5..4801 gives 0.61 A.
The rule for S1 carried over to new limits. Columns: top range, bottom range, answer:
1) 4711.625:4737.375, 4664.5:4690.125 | 0.90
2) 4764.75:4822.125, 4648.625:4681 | 0.86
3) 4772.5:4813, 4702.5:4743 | 0.97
